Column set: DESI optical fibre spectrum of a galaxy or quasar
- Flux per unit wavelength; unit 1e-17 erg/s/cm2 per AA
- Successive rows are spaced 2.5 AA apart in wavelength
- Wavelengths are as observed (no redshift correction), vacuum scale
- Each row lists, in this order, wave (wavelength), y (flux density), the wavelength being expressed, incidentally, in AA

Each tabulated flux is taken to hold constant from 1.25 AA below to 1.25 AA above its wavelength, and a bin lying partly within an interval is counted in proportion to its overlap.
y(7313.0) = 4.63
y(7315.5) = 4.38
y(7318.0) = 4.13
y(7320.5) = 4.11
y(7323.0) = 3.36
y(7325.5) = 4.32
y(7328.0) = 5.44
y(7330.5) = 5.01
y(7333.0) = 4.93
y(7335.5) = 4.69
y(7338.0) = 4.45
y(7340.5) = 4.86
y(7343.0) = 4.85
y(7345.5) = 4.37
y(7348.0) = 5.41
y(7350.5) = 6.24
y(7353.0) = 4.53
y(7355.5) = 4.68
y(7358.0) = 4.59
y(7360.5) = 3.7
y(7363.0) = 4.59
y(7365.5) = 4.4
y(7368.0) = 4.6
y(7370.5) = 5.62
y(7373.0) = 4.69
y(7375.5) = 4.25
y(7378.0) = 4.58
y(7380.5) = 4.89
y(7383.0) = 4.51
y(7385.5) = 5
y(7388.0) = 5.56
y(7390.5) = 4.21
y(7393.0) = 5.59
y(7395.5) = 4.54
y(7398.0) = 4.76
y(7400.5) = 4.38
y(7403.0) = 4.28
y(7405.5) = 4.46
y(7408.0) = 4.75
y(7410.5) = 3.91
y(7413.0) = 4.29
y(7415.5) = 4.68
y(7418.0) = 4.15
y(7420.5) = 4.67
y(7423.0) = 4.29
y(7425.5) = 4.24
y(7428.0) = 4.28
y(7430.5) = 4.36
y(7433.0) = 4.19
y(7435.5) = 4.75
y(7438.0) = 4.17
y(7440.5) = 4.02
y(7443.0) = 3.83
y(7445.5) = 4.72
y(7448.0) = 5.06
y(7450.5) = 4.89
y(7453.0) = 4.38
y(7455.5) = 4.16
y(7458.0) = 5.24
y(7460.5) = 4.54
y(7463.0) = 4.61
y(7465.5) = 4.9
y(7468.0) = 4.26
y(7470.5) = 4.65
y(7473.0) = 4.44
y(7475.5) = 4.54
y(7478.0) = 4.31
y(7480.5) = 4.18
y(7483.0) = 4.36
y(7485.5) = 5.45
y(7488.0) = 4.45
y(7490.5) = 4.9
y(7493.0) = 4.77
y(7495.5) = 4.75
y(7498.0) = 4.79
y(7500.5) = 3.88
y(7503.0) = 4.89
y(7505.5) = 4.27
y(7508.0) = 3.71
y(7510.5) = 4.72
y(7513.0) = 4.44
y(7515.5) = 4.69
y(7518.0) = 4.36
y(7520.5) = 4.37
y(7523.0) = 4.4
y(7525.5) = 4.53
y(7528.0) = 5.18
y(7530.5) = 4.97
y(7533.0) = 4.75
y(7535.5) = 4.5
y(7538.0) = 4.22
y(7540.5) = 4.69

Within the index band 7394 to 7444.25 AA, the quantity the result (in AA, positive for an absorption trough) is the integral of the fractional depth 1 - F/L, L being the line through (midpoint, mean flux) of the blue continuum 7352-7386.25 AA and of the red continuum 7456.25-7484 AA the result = 2.4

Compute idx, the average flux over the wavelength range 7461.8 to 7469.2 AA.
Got 4.59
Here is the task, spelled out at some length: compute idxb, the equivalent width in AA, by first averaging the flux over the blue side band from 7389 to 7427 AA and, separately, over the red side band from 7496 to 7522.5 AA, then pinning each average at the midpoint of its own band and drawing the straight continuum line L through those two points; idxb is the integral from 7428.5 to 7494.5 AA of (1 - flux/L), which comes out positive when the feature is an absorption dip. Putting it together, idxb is -1.3 AA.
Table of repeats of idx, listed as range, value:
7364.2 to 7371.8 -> 4.87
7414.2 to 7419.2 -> 4.42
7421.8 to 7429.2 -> 4.27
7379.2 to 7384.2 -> 4.7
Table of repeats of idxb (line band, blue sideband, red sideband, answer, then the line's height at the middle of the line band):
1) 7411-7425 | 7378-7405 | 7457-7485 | 0.9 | 4.69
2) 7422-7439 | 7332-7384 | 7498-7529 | 1.0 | 4.61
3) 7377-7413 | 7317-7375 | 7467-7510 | -0.3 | 4.62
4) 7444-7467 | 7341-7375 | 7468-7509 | -0.6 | 4.58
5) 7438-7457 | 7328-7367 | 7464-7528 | 0.7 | 4.61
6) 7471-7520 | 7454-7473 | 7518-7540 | 0.9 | 4.61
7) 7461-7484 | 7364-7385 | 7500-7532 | 0.5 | 4.57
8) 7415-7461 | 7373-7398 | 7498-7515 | 1.5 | 4.6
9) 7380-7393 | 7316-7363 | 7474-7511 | -0.8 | 4.61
